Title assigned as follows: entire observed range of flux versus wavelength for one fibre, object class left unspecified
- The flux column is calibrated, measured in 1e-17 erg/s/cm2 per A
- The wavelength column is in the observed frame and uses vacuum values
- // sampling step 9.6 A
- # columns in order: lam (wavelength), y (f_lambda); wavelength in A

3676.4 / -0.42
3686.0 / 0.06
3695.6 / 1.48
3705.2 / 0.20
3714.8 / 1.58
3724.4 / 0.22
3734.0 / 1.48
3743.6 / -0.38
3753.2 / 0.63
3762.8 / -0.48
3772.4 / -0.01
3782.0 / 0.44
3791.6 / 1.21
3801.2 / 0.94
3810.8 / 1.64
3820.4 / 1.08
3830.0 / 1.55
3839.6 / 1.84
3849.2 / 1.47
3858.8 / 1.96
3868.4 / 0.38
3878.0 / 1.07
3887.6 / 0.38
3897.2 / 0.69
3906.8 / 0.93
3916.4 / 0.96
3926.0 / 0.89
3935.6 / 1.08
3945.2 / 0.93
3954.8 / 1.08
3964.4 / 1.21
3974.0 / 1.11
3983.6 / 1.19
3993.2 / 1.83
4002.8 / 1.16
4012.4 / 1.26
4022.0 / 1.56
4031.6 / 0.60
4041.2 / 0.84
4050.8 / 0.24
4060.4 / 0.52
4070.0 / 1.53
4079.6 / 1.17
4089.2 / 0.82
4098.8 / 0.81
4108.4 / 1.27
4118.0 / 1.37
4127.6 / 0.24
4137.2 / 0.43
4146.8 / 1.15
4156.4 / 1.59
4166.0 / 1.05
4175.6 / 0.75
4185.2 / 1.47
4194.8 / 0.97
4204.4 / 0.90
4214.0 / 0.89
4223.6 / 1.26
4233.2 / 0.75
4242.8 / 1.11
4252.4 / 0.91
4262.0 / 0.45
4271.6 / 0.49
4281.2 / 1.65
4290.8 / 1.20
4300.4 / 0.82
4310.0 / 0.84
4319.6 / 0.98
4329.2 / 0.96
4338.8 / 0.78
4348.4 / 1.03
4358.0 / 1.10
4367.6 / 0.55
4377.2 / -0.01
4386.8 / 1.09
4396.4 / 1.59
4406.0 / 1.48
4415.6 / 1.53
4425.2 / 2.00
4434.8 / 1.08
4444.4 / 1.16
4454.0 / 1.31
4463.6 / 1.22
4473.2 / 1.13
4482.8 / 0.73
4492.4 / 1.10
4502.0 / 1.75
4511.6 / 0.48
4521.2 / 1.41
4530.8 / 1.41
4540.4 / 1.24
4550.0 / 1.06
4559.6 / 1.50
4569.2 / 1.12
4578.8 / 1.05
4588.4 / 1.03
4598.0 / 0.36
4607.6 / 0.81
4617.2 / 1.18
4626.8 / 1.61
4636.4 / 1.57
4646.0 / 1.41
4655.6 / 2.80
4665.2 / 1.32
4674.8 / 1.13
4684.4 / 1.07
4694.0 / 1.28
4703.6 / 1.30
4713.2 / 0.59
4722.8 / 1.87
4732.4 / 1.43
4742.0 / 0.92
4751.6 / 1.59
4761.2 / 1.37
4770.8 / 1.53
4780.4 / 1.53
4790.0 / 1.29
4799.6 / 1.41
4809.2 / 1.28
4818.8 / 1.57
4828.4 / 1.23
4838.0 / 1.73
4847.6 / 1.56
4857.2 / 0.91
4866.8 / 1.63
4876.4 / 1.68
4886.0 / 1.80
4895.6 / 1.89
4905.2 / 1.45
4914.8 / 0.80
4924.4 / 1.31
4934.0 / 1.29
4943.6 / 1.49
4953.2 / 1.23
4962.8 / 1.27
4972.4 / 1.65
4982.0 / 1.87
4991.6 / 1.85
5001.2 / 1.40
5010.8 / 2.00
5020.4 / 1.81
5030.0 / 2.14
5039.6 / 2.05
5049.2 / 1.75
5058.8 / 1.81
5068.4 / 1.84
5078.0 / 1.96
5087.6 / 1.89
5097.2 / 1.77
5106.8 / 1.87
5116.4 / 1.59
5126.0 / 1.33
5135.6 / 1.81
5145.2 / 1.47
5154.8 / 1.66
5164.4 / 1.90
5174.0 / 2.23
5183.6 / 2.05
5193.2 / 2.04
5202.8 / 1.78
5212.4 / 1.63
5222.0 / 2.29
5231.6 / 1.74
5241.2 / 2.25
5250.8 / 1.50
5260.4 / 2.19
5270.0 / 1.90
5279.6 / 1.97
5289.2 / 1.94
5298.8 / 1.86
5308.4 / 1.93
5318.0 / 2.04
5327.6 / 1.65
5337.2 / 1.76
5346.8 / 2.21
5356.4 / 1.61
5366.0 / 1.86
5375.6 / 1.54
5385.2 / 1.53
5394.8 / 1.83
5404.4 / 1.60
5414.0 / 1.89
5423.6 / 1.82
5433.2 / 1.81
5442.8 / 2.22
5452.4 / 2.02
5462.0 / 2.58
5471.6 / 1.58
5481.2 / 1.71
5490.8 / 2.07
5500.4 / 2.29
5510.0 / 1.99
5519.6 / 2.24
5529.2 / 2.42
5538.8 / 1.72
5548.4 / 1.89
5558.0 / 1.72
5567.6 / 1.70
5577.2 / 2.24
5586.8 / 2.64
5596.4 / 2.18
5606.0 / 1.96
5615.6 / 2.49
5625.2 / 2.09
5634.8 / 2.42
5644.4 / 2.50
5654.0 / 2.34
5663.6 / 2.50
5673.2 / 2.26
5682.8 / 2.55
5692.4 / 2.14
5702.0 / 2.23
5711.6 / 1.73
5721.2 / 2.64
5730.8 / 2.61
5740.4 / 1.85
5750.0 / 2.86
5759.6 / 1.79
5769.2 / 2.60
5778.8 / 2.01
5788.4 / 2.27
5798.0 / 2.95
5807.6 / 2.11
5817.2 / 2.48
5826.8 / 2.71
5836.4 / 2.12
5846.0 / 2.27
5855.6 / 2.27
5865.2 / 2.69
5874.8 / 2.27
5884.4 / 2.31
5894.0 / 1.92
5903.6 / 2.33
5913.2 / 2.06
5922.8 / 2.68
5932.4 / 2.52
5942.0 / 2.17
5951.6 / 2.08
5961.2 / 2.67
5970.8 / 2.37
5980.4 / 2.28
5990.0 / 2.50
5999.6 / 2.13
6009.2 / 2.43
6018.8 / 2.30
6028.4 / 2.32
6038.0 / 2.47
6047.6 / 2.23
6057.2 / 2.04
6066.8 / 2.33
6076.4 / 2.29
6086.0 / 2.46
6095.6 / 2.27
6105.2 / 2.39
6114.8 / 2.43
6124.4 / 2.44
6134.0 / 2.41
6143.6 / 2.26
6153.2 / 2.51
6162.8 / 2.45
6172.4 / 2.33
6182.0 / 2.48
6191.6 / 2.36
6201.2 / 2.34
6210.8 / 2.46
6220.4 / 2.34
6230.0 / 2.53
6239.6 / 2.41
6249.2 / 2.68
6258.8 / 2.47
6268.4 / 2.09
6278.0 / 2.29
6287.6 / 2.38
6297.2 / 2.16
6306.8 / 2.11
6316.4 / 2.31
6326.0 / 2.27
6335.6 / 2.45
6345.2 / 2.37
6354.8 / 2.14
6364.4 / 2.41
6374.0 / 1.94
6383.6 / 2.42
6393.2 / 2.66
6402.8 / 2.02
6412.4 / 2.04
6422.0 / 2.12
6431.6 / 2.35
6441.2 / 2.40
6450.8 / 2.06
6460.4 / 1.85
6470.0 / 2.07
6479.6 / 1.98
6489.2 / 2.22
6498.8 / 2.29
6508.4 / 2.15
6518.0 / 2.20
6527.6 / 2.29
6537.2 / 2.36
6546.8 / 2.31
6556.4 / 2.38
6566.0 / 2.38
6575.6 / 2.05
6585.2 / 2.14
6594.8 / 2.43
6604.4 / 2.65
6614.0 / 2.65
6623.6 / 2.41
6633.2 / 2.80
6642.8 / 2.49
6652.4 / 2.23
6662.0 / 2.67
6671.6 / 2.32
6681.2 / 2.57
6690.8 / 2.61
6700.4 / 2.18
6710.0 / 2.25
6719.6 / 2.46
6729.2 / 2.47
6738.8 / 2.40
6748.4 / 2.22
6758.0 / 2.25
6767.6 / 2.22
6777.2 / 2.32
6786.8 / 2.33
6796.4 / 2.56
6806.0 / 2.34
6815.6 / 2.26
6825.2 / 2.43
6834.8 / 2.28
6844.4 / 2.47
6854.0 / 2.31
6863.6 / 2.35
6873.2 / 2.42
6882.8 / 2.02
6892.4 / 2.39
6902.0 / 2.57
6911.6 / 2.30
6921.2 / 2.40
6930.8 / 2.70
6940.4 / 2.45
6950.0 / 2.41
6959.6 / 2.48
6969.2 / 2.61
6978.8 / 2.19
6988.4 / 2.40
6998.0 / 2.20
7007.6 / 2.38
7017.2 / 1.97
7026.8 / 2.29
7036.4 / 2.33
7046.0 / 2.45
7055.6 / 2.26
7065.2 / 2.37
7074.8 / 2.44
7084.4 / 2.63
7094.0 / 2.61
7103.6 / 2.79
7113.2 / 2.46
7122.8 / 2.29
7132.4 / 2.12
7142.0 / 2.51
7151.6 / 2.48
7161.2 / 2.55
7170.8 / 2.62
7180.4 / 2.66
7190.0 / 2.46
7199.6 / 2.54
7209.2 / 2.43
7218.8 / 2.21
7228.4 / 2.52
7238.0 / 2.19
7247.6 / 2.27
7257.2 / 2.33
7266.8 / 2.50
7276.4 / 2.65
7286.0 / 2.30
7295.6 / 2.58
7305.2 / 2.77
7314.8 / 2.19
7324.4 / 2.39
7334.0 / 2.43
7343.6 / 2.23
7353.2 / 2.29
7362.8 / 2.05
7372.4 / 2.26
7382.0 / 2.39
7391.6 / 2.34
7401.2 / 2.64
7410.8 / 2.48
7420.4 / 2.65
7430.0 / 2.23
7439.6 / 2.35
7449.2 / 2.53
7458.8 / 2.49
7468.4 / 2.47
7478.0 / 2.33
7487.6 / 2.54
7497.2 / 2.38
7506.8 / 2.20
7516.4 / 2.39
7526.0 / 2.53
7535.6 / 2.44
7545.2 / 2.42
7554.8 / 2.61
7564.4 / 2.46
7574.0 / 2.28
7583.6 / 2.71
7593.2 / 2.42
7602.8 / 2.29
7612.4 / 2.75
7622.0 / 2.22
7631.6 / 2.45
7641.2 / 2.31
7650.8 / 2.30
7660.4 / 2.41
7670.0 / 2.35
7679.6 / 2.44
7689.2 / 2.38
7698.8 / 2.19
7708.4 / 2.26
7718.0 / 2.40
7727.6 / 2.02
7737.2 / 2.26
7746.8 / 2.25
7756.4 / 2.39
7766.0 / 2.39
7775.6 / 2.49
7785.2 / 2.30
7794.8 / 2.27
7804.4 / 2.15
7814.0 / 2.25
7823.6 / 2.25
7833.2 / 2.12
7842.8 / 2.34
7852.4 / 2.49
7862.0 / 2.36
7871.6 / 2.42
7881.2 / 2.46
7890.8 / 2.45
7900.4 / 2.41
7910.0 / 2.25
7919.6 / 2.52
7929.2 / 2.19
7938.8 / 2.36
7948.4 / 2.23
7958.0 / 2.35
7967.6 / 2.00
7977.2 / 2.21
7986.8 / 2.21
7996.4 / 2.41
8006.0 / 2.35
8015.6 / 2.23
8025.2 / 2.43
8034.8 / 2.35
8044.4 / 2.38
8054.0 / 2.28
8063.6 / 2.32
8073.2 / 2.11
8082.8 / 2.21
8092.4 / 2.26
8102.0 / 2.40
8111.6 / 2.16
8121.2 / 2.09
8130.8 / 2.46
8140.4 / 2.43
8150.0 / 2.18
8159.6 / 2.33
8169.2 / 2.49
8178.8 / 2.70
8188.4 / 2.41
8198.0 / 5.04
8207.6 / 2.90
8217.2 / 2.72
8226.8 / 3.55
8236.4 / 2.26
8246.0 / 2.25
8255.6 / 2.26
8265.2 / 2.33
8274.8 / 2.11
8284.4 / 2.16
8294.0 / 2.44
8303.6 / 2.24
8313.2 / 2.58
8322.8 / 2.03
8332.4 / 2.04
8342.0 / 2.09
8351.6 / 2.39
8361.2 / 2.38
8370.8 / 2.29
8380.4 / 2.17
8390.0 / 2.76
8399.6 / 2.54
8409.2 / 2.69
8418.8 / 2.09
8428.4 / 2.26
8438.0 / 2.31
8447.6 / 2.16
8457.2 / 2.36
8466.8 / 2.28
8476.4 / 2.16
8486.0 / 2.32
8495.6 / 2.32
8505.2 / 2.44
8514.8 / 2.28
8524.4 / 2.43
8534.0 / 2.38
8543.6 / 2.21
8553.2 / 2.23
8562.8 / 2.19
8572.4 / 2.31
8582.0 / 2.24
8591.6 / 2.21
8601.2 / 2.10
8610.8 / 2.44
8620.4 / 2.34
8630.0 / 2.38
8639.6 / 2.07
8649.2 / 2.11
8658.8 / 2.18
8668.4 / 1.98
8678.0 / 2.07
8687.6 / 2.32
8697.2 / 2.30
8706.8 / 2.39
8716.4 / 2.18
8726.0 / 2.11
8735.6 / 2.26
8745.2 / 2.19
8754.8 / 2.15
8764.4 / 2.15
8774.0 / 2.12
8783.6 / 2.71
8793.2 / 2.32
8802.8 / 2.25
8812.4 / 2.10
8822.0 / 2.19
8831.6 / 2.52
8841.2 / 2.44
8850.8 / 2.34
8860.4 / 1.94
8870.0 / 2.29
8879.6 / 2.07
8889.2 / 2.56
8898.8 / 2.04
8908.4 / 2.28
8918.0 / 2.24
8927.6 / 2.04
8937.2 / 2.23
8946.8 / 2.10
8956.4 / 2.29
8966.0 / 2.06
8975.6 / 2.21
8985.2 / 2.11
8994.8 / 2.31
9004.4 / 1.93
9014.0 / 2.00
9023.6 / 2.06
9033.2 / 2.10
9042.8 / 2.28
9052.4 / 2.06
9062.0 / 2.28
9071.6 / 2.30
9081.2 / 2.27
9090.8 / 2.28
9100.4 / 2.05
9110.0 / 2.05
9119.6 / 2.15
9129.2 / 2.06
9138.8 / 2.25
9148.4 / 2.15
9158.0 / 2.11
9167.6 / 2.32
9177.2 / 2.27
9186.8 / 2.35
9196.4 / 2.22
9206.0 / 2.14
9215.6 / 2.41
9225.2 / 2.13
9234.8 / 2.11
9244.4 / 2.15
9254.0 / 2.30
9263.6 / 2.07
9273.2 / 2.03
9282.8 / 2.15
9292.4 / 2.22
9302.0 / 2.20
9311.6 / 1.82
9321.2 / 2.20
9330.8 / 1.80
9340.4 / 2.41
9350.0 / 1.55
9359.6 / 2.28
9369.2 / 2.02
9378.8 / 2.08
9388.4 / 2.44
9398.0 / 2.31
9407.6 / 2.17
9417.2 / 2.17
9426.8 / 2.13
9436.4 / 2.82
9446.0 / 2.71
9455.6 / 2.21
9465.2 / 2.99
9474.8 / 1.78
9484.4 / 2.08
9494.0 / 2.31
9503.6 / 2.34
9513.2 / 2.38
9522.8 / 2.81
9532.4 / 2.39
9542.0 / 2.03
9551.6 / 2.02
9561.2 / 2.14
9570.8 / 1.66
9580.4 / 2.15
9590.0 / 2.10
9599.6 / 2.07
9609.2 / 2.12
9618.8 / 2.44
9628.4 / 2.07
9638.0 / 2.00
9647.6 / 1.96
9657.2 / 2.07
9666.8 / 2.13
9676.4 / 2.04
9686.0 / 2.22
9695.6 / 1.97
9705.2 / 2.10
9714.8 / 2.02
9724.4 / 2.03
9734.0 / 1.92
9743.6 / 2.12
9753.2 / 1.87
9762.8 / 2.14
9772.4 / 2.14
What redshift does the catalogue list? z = 0.25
